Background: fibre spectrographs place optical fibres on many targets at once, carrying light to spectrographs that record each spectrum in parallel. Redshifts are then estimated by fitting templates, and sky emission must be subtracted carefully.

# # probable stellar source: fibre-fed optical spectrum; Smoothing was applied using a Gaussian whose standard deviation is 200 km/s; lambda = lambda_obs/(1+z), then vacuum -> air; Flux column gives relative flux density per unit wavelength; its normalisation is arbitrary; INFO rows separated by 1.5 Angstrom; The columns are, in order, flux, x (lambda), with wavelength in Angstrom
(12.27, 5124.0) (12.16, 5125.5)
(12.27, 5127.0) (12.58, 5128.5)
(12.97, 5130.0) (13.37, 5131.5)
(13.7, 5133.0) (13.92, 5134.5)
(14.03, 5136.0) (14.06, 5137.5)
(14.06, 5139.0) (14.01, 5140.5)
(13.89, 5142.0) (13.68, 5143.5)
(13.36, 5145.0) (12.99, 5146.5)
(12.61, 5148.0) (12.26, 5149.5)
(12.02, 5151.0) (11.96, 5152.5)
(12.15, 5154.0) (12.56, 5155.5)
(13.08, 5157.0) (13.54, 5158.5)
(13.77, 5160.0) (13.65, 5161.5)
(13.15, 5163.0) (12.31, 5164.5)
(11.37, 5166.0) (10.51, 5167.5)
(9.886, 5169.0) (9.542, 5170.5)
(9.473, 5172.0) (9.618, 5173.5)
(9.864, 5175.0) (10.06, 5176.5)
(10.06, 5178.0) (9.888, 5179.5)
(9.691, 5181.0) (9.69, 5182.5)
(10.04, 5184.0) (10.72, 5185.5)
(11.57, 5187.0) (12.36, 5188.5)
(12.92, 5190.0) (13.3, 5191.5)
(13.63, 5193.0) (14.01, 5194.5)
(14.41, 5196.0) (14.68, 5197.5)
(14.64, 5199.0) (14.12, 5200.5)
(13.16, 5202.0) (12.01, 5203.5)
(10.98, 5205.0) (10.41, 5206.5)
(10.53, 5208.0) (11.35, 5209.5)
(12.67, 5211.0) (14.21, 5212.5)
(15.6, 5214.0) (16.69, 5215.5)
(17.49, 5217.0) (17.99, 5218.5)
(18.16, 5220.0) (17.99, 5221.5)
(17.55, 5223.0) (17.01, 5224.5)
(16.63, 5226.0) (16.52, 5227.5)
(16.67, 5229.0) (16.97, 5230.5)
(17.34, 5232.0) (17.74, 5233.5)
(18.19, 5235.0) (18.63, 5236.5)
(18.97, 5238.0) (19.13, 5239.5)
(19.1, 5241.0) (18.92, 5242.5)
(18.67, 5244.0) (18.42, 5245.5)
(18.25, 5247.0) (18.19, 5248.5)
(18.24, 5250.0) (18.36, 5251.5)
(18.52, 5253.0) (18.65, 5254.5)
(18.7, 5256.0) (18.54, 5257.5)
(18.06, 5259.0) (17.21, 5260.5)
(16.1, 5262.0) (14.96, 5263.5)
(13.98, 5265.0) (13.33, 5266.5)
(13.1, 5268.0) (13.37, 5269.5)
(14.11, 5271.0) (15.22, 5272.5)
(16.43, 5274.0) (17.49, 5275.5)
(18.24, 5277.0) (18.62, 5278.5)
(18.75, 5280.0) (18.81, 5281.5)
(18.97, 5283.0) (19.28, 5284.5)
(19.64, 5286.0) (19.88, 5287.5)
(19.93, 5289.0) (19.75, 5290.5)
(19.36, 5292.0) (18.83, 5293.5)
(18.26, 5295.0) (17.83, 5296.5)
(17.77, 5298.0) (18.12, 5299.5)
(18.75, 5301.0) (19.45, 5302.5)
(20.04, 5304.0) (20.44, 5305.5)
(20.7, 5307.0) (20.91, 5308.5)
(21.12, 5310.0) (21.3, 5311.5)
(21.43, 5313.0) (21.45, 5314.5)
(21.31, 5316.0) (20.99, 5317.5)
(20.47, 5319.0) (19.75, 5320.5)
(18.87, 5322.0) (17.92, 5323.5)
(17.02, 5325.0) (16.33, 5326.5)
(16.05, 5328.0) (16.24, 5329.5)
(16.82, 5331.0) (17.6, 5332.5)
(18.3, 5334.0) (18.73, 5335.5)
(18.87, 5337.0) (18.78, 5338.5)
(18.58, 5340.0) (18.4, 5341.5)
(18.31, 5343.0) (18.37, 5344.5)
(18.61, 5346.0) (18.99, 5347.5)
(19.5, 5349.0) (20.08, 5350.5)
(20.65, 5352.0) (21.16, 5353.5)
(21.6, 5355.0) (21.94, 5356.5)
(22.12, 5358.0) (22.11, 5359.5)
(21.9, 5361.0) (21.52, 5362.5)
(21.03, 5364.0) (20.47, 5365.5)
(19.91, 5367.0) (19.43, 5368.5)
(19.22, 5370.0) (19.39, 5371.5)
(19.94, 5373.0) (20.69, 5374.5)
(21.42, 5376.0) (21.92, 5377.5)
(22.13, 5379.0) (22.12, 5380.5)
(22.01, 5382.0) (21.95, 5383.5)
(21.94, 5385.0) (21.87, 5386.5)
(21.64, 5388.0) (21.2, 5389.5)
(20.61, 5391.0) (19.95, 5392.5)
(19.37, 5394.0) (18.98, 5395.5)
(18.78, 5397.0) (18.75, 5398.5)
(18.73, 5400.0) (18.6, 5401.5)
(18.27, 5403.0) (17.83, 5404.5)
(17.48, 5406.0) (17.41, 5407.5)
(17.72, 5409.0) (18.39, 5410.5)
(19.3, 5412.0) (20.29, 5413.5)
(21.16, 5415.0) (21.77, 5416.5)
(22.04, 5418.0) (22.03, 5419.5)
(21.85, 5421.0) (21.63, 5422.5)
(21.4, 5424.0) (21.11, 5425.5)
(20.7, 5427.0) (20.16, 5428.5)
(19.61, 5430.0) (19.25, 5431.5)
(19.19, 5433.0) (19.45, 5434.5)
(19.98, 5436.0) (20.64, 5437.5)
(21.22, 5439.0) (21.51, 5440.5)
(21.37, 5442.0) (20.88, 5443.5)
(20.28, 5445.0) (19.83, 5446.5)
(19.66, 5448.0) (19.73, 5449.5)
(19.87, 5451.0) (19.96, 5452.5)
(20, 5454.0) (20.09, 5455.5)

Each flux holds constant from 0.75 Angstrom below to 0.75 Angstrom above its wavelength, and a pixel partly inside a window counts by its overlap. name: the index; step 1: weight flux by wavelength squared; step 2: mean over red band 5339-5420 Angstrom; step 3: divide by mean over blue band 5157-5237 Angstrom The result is 1.60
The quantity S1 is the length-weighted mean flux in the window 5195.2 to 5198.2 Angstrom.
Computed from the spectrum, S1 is 14.5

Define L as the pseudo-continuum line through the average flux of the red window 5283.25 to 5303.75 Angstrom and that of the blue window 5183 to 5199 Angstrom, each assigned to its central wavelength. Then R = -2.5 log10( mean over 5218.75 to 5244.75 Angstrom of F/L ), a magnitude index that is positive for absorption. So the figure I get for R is -0.17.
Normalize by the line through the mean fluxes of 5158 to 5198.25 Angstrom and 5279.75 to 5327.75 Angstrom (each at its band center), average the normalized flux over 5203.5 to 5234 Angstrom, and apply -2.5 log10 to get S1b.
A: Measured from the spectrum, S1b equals -0.09 mag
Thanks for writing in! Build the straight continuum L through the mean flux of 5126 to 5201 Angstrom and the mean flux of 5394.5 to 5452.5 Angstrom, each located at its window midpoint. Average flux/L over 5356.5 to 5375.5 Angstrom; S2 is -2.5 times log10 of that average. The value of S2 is -0.14 mag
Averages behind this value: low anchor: 12.4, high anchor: 19.9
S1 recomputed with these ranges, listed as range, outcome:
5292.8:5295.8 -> 18.5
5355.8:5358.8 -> 22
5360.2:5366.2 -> 21.2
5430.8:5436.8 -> 19.5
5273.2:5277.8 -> 17.4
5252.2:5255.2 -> 18.6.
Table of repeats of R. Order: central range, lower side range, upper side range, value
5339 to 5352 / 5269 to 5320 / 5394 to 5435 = 0.02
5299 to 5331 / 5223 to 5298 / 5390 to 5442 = -0.06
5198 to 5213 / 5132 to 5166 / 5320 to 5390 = 0.21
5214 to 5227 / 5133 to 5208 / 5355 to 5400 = -0.21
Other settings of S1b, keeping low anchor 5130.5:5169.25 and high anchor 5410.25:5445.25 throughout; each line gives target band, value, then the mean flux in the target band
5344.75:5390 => -0.10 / 20.9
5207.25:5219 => 0.02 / 14.5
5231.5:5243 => -0.20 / 18.5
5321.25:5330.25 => 0.05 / 17.1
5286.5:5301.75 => -0.12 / 18.9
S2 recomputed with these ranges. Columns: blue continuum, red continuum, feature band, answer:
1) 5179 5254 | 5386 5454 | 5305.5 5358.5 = -0.084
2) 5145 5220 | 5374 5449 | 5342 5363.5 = -0.122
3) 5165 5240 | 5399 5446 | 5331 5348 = -0.047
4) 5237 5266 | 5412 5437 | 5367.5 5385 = -0.055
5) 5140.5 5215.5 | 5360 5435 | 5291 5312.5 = -0.166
